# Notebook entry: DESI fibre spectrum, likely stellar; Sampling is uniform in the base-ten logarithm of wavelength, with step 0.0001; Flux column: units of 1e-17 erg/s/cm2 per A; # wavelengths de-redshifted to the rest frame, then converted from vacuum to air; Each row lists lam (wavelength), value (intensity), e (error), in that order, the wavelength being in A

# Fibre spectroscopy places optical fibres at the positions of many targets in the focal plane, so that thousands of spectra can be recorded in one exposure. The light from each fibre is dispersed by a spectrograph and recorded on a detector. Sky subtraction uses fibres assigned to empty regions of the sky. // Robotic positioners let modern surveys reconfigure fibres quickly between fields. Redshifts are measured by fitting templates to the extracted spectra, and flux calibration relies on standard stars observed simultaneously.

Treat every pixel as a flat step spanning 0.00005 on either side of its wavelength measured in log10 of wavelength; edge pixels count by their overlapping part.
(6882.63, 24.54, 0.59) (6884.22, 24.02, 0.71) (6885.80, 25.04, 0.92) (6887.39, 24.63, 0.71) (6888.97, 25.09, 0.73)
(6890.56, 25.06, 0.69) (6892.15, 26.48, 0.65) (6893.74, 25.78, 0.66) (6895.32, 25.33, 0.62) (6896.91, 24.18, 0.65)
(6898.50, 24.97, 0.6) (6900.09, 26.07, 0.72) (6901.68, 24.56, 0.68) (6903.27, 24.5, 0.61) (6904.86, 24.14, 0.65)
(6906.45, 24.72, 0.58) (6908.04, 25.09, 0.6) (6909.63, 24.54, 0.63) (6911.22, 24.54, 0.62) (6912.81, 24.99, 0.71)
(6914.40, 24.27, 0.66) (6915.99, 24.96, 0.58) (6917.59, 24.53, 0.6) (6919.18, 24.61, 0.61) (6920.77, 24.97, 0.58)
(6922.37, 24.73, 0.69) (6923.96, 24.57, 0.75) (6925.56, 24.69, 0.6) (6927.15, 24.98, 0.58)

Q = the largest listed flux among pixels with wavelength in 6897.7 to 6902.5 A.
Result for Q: 26.07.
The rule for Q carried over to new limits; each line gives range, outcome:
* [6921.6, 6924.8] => 24.73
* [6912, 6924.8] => 24.99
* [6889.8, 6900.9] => 26.48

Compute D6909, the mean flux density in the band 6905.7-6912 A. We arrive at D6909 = 24.7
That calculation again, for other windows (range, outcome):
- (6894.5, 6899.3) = 24.8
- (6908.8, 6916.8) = 24.7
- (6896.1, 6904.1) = 24.8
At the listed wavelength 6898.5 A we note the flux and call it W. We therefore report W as 24.97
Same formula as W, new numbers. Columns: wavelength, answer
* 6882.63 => 24.54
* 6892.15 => 26.48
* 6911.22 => 24.54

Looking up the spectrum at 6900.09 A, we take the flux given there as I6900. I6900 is 26.07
